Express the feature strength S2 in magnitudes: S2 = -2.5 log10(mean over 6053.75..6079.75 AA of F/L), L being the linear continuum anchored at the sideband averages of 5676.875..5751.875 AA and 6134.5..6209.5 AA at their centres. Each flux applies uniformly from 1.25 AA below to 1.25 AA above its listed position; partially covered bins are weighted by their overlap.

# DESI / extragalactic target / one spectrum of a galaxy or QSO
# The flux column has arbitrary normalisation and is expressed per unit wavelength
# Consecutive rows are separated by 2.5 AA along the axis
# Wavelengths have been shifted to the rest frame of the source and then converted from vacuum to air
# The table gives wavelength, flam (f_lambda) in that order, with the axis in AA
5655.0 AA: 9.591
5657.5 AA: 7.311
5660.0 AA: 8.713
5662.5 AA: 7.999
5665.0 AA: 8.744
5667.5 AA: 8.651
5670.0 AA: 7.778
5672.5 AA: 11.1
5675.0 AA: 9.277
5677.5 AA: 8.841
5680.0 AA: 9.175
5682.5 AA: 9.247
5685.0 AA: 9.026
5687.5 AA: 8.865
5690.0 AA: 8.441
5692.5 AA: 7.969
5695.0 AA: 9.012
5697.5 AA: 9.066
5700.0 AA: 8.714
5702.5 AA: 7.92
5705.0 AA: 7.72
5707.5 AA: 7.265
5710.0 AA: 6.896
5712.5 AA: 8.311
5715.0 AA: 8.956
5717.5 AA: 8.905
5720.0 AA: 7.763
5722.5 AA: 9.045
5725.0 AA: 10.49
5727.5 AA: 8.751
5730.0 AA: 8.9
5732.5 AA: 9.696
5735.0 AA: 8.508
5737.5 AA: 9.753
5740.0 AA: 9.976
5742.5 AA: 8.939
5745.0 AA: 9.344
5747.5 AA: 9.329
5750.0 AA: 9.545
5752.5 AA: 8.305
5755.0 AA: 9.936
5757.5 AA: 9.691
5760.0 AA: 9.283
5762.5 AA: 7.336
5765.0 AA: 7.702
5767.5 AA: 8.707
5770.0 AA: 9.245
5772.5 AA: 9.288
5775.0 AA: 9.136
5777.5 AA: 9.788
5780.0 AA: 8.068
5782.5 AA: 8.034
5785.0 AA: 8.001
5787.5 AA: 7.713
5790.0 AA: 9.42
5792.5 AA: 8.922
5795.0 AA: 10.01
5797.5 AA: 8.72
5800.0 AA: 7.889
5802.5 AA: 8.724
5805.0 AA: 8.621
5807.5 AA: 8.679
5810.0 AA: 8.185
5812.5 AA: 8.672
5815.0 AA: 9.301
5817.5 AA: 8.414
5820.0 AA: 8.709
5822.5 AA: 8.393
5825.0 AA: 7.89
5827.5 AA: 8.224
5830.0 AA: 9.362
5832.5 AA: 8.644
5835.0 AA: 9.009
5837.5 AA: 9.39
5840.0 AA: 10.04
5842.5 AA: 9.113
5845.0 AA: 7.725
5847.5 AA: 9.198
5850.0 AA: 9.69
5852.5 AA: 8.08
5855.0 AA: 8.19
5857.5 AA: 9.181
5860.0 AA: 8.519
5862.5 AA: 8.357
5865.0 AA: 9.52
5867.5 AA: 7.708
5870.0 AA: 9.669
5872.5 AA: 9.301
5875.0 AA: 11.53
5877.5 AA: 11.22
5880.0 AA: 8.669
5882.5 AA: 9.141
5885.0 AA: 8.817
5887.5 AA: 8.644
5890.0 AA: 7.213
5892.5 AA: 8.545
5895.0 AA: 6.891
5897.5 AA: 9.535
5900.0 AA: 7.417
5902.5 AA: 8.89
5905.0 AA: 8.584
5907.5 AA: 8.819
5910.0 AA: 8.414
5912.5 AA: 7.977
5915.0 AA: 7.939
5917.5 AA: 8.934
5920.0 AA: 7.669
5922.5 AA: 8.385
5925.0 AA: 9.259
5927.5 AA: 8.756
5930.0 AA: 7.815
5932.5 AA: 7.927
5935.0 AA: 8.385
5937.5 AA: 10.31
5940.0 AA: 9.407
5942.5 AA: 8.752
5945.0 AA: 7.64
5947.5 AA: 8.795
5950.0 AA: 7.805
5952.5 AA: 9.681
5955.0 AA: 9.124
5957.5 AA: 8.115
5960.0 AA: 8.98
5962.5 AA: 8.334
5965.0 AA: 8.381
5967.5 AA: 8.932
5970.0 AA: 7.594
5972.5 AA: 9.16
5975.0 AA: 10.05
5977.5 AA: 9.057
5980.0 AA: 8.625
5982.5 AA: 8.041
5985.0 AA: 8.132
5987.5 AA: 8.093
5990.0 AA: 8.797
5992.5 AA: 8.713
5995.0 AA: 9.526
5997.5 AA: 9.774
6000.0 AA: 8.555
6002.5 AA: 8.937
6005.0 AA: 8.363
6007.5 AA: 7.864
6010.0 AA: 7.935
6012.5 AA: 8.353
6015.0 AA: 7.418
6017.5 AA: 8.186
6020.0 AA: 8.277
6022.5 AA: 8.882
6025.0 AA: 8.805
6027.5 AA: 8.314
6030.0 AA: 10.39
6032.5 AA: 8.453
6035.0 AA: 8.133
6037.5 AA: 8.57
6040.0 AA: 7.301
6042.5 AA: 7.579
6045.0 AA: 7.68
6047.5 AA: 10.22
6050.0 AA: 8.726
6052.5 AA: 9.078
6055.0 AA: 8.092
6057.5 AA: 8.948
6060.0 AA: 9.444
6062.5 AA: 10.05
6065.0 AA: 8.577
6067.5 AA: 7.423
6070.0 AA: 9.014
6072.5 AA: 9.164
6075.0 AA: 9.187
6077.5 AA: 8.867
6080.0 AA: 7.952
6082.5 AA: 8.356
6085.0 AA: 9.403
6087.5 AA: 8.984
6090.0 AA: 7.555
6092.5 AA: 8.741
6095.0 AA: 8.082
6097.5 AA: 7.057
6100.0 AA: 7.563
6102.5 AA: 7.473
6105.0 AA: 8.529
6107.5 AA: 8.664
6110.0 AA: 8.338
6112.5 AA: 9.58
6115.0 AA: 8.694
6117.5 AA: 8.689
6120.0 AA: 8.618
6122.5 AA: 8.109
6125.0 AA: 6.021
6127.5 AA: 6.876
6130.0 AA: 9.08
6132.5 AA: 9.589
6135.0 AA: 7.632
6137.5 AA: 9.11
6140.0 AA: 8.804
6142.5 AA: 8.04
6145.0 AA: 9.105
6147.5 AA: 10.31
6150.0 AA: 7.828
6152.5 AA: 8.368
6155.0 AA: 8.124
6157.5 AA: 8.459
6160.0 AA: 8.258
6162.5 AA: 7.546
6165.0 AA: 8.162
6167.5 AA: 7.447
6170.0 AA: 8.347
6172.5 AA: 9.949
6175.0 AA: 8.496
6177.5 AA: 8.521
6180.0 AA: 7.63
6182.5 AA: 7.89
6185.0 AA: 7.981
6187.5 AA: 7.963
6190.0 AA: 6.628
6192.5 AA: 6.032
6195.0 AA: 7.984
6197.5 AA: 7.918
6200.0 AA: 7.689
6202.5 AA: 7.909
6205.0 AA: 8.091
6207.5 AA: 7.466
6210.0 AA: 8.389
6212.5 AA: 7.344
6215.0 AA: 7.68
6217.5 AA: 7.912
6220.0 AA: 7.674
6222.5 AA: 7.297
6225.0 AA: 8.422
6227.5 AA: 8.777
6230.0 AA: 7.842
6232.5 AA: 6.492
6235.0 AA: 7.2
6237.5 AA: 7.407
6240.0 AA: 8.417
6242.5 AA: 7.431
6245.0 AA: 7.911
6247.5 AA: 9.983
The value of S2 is -0.07 mag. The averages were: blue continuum 8.81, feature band 8.84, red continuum 8.13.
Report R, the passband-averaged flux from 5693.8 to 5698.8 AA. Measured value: 9.04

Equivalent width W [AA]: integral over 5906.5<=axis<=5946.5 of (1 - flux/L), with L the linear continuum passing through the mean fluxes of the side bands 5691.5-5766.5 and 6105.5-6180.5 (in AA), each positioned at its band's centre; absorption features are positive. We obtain 0.4 AA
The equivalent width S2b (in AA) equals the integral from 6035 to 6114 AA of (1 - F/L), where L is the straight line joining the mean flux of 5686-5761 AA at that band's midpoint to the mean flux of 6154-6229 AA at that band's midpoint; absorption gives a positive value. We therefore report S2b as -3.5 AA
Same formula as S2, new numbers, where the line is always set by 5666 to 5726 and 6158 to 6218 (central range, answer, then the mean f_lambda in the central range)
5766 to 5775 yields -0.06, 9.05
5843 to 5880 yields -0.09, 9.12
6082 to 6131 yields -0.03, 8.21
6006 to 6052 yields -0.03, 8.4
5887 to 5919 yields 0.01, 8.28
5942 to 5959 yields -0.04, 8.56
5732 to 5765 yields -0.07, 9.14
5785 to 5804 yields -0.02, 8.72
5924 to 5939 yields -0.06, 8.74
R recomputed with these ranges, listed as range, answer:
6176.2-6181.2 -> 8.08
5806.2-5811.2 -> 8.44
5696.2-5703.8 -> 8.56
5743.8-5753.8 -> 9.13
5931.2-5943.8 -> 8.95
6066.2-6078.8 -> 8.73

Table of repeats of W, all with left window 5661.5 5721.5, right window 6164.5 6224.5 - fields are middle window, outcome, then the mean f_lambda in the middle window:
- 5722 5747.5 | -2.5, 9.35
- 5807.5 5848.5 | -1.9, 8.76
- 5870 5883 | -2.6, 9.99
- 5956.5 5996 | -2.4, 8.66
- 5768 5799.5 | -1.5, 8.84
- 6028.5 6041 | -0.8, 8.59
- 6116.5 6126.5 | 0.2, 7.81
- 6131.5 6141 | -1.0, 8.76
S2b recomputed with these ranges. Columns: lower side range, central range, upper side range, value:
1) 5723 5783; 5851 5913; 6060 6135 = 0.51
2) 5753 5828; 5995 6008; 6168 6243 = -0.91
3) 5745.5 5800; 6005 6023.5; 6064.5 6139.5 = 0.78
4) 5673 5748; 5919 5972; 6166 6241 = -1.52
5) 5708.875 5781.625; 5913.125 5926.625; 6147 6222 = 0.21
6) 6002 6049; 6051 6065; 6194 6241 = -1.31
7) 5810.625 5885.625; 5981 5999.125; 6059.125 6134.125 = -0.09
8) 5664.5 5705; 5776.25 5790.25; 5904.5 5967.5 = 0.47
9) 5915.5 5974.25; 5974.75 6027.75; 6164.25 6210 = -0.63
